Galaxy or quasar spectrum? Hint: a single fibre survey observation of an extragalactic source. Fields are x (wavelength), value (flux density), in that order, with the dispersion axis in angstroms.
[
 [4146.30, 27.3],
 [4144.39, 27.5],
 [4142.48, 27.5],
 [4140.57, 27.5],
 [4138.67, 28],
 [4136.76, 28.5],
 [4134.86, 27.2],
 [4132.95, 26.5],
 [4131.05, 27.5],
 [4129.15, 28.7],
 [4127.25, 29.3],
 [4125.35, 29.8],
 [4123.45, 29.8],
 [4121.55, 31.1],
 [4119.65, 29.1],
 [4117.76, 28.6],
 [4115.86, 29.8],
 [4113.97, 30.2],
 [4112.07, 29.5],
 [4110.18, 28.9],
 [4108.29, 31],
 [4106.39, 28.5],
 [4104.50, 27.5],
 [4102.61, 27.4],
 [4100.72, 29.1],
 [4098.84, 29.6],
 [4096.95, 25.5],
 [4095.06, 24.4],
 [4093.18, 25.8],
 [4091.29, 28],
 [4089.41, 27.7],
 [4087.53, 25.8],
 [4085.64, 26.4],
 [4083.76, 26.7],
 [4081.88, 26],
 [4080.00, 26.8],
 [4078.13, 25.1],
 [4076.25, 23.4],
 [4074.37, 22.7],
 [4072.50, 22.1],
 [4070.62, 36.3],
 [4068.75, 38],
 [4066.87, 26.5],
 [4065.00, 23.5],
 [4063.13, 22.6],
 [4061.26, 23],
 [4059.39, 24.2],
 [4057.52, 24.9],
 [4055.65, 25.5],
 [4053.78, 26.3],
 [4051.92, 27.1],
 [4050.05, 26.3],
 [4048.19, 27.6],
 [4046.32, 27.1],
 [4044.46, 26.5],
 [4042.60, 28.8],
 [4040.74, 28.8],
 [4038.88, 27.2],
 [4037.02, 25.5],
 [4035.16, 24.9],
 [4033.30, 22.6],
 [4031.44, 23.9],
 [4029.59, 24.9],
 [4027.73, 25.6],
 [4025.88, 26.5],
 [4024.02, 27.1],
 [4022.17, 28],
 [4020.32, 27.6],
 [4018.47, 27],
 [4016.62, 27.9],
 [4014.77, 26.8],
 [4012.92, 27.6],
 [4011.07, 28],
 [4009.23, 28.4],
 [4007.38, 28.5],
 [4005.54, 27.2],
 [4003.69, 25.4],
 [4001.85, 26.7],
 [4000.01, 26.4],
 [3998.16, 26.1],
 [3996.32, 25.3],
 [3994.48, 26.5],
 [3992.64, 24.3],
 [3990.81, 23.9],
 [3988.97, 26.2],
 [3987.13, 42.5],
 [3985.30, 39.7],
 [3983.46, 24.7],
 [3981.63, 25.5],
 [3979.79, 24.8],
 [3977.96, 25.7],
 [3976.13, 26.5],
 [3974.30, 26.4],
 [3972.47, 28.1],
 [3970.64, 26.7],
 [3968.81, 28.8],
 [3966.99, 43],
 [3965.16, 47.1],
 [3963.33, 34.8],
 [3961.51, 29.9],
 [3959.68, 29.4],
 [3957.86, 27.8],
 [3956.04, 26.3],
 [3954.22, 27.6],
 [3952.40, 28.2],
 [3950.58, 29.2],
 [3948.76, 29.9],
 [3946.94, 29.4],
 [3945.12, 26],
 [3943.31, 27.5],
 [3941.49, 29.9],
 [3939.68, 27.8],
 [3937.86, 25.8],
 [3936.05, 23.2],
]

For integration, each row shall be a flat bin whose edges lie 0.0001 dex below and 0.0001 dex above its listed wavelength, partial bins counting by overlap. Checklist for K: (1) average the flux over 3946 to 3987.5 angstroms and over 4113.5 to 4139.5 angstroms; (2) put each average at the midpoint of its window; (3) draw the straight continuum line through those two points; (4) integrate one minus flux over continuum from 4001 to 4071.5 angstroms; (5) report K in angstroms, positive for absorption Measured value 6.8 angstroms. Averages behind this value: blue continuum 30.4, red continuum 28.8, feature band 26.8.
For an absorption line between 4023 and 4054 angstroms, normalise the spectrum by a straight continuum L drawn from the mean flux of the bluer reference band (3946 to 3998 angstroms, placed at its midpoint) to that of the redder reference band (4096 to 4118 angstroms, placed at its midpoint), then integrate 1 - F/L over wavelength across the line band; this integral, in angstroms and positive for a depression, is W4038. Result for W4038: 3.1 angstroms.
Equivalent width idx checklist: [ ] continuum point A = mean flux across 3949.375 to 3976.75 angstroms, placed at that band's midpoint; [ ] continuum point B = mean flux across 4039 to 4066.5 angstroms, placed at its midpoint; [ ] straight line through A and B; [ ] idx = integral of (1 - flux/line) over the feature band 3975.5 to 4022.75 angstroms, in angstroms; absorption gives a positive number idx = 1.9 angstroms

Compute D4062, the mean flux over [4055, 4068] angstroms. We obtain 24.5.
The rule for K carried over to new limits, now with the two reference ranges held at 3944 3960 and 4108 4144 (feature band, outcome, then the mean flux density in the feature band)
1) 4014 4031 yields 1.0 angstroms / 26.7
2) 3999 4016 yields 0.7 angstroms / 27.2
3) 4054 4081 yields 2.4 angstroms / 26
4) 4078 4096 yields 1.5 angstroms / 26.3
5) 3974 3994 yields 0.0 angstroms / 28.2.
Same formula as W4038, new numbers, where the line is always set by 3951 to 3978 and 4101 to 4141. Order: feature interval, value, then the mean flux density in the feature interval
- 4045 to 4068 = 3.1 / 25.5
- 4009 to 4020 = 0.9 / 27.6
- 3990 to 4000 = 1.6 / 25.3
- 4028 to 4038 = 1.8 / 24.4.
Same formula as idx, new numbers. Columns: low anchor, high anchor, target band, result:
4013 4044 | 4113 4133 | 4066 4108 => 1.3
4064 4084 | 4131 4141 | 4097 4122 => -1.6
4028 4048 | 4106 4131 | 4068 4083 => 0.1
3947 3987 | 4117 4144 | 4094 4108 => 0.6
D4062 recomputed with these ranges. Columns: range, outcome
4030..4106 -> 26.4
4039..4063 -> 26.2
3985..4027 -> 27.8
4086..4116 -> 28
